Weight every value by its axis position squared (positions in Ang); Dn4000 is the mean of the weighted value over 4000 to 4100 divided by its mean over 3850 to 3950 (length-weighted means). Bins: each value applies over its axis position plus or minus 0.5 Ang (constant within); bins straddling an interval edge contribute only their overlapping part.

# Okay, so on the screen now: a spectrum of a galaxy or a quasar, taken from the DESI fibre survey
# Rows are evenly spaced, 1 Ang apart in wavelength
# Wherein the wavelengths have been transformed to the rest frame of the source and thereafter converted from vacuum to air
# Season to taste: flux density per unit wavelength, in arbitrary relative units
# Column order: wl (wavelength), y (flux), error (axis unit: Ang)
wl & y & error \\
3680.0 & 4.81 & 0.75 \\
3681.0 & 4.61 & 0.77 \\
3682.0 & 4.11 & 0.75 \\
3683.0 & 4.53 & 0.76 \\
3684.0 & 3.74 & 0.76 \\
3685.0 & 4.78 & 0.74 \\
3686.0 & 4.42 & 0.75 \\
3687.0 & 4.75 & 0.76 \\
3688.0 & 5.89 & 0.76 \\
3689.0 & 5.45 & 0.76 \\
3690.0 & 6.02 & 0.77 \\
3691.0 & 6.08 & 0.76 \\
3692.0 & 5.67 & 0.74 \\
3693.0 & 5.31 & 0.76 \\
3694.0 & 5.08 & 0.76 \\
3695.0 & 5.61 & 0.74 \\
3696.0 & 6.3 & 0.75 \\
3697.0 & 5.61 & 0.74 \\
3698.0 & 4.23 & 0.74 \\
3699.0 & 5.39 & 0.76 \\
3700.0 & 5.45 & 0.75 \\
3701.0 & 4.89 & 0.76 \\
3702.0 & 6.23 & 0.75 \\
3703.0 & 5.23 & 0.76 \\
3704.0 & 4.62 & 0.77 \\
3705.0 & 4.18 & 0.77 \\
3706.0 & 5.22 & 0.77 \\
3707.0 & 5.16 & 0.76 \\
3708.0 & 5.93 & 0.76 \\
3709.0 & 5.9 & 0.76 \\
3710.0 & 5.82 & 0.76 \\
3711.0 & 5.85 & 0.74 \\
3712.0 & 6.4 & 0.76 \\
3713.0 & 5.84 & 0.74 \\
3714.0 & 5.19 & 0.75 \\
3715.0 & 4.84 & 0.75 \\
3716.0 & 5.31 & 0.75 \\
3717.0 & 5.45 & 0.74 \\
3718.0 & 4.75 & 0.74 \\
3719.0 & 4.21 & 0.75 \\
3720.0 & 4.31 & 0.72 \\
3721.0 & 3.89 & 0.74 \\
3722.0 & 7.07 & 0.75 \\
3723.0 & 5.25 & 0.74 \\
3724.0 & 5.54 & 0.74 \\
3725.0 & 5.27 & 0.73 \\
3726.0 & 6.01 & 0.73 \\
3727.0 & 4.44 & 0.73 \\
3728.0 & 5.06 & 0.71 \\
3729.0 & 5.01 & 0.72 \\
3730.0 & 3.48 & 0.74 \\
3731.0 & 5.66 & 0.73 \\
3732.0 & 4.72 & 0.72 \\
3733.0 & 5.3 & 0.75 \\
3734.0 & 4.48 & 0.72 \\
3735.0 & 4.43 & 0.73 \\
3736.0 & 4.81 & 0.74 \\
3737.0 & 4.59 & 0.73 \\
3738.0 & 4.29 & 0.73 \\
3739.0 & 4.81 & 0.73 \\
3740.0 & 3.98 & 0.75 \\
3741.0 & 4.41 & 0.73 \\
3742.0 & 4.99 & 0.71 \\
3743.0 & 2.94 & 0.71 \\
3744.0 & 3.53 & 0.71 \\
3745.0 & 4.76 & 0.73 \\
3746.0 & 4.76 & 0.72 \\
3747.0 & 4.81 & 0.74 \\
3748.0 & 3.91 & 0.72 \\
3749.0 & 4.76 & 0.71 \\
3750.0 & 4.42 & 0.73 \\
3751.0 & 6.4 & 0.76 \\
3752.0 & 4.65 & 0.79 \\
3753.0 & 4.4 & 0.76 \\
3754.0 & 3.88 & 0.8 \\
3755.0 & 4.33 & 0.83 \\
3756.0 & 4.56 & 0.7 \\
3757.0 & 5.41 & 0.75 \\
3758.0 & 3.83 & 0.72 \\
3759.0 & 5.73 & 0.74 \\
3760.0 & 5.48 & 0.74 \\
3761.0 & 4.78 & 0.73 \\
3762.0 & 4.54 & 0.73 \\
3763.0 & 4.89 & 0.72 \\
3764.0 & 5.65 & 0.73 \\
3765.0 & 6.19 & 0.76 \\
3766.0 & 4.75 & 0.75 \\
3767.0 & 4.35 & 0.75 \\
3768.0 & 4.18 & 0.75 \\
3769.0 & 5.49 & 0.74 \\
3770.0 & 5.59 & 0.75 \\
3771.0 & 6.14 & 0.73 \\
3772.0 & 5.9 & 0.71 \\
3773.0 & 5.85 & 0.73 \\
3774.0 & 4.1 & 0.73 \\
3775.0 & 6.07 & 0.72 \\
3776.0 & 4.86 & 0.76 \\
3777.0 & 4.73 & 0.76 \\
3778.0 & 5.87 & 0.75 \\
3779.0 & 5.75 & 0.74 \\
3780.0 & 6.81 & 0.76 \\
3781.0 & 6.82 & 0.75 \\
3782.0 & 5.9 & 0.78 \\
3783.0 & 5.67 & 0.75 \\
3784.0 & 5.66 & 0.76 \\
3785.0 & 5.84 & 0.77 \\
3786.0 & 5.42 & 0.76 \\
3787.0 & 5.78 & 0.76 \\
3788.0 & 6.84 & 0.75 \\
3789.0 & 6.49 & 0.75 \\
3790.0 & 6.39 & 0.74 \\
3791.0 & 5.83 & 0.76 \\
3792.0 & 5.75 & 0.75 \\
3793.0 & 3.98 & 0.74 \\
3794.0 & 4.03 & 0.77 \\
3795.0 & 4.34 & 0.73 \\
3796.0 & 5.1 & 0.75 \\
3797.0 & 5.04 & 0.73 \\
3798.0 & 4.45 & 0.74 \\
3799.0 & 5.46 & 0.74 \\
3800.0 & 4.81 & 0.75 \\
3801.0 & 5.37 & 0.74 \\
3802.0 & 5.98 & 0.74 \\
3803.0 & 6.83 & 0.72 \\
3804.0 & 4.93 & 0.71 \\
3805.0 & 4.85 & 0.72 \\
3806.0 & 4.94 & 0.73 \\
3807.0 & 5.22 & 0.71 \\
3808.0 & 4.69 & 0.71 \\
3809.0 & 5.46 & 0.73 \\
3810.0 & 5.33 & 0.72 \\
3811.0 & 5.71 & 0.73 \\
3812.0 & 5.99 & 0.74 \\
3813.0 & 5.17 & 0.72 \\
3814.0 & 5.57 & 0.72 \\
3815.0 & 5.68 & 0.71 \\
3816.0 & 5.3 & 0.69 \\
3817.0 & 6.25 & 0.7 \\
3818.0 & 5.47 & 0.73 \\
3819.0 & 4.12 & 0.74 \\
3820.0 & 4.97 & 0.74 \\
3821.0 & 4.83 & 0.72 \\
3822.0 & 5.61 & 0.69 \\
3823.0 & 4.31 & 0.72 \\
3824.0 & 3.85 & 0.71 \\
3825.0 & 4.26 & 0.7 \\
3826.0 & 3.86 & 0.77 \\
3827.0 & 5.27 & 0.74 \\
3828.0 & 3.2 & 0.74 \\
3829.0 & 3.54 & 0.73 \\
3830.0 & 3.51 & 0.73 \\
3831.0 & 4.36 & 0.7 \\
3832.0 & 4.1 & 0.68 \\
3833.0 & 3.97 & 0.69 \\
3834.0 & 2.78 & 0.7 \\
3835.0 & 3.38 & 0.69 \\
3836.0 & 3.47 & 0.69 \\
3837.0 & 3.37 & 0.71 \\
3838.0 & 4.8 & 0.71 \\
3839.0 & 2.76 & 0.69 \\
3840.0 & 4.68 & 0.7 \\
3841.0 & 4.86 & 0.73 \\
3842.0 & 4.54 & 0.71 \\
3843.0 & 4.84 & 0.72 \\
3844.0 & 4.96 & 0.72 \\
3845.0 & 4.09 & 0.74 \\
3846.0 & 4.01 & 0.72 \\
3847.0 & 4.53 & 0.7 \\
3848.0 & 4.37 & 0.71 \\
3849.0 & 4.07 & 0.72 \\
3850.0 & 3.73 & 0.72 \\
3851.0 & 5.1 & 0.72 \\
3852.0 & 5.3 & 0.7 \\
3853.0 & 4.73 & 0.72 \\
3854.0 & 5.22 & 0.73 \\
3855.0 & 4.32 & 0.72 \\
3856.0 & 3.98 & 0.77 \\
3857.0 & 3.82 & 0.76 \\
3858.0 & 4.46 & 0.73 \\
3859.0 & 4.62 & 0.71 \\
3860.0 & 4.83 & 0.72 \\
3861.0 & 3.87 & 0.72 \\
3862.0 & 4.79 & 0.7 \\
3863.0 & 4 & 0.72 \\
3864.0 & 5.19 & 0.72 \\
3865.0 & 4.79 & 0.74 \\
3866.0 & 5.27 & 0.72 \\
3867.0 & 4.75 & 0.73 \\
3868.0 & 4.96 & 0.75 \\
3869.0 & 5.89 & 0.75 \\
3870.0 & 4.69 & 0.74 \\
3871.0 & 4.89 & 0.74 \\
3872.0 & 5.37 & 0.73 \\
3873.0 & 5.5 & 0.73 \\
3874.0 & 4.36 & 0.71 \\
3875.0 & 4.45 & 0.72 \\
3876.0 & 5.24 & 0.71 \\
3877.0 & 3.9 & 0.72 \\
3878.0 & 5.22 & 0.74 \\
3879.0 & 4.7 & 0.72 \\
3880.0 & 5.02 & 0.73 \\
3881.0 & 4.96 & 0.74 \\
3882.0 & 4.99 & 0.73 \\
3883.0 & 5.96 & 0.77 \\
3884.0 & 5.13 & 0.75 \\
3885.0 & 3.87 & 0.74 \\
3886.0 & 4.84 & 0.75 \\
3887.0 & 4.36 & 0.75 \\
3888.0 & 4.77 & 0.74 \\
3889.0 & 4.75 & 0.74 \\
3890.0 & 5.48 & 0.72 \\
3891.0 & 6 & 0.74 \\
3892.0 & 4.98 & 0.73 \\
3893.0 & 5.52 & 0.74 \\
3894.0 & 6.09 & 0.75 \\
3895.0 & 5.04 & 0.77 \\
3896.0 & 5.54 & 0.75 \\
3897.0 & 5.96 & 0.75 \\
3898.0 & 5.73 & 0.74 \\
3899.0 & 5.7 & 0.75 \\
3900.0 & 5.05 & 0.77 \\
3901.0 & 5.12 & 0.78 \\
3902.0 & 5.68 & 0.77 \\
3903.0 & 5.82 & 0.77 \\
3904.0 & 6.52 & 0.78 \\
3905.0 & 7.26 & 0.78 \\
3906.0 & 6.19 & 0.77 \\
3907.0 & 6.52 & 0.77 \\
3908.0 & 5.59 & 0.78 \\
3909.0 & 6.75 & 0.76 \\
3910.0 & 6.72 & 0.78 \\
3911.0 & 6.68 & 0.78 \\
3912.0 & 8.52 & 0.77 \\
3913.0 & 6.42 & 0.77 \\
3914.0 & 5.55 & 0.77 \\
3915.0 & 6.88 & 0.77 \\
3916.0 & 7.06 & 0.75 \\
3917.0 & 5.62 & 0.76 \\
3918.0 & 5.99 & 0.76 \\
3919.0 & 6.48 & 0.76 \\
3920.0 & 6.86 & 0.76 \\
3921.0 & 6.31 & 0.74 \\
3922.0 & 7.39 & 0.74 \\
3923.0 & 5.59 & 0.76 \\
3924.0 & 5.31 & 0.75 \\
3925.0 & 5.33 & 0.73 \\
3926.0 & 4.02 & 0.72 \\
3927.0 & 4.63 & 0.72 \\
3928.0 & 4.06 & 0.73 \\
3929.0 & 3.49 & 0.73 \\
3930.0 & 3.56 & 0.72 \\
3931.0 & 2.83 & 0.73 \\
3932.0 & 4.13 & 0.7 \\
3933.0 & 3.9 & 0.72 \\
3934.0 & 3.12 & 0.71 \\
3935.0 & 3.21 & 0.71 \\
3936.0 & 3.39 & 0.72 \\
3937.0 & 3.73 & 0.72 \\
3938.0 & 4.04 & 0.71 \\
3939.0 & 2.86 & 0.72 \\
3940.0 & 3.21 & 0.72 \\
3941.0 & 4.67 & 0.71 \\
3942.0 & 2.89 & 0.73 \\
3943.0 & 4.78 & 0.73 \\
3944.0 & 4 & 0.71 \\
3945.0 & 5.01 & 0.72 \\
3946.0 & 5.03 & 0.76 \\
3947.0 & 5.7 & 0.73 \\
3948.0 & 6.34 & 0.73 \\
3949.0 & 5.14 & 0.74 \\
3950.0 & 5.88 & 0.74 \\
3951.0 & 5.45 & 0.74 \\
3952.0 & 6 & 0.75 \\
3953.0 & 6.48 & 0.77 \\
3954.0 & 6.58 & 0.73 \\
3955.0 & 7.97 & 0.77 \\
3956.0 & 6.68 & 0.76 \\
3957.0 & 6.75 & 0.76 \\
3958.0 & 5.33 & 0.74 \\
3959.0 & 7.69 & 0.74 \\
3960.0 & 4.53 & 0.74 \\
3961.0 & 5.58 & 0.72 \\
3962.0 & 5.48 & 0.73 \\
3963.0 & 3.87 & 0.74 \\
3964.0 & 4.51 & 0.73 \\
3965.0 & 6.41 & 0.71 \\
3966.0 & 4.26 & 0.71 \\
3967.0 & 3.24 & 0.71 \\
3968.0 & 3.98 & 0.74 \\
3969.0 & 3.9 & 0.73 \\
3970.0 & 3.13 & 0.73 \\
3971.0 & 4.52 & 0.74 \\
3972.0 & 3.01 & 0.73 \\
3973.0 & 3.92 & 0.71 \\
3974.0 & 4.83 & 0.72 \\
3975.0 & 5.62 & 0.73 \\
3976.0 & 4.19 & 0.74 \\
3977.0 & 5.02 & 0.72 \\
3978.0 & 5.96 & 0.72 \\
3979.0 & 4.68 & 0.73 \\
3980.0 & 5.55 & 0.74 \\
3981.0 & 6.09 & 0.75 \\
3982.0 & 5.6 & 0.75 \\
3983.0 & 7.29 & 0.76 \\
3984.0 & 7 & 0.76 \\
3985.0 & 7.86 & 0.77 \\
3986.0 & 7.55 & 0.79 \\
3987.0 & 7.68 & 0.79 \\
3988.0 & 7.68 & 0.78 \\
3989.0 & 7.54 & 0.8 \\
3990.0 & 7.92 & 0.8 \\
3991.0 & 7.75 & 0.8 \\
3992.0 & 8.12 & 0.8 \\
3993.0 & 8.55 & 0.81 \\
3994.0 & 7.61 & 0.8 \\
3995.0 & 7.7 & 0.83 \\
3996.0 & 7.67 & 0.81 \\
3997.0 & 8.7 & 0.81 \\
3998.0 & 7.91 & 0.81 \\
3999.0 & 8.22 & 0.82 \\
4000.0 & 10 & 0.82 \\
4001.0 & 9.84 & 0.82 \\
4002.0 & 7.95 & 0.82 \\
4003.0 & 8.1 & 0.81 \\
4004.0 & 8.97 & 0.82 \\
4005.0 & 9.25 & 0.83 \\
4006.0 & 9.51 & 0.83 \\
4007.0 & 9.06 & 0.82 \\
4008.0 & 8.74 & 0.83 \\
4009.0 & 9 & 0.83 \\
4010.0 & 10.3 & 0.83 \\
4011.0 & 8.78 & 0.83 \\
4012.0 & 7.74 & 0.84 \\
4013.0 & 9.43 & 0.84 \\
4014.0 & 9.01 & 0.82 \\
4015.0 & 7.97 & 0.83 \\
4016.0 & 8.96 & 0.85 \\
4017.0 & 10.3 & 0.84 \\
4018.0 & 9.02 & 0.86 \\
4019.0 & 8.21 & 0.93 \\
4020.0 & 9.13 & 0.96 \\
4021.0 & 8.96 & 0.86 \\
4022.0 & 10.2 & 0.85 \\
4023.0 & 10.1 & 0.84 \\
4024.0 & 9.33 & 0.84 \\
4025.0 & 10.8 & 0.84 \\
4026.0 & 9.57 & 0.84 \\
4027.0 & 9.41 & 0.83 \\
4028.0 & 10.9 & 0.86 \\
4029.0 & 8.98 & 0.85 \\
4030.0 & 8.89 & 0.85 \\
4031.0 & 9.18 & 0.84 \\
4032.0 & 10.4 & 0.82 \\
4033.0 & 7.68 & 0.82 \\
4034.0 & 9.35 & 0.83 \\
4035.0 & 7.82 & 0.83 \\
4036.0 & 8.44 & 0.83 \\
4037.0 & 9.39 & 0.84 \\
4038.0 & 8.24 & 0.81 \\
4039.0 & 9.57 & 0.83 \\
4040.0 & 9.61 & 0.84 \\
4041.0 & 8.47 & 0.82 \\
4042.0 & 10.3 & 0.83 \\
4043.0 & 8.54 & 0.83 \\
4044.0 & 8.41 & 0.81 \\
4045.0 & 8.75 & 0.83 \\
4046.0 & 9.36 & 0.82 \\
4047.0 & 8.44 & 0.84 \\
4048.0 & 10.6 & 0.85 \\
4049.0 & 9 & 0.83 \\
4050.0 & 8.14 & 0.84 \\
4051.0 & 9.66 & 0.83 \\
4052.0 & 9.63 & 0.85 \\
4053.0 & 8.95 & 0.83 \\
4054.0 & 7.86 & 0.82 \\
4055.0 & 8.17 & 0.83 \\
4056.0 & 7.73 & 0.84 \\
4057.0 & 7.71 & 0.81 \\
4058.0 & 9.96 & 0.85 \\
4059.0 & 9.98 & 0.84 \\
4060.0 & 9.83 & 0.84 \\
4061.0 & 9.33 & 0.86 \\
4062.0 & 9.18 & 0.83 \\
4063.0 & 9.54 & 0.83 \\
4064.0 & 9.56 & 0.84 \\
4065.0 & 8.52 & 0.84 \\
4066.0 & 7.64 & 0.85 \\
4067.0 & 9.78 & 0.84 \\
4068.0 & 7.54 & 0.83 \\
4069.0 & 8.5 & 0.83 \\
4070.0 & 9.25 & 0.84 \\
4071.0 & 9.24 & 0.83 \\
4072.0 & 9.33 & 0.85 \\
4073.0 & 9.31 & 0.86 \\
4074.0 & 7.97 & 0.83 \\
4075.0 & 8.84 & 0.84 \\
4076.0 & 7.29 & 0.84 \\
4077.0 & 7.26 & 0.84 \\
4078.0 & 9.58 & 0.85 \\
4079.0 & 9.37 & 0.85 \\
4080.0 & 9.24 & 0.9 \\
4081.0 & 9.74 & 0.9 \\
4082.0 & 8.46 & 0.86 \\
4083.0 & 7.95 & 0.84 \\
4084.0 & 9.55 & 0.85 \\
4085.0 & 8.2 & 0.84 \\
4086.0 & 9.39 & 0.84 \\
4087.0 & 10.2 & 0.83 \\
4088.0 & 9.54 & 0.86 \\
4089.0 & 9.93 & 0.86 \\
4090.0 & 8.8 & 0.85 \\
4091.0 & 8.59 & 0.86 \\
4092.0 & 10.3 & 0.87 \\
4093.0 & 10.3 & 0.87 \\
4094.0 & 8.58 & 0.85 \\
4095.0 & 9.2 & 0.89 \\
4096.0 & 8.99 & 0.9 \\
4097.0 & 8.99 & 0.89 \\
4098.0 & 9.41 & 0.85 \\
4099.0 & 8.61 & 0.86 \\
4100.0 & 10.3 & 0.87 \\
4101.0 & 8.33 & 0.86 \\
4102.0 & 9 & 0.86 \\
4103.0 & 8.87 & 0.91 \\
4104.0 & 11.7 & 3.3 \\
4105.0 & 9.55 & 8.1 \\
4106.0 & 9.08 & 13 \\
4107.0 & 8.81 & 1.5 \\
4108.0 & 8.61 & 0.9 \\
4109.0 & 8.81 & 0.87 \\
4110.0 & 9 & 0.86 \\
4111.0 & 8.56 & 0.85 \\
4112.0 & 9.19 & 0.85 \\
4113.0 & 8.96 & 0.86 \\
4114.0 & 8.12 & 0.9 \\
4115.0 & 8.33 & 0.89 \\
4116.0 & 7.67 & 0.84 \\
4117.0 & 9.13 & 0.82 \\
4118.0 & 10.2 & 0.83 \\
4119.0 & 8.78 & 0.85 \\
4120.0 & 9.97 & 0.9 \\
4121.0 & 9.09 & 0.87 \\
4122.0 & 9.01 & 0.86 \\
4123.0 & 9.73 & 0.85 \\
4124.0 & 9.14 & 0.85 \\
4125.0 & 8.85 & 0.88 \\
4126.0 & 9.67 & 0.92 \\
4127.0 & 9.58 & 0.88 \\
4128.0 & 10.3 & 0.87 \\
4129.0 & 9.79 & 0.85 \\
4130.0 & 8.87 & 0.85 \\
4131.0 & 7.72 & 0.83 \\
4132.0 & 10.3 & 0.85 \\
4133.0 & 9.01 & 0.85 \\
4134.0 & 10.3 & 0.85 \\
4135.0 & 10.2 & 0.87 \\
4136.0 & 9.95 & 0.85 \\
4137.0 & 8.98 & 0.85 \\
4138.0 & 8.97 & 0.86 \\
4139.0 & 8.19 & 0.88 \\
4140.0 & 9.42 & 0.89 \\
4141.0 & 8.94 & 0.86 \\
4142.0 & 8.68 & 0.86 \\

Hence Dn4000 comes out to 1.92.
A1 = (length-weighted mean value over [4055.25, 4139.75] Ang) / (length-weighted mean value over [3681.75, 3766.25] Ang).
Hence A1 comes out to 1.82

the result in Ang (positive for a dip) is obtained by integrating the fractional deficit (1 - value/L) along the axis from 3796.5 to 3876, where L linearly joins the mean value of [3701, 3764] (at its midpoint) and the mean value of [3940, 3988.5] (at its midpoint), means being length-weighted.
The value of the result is 6.9 Ang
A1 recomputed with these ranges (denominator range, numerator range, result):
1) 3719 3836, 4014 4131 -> 1.83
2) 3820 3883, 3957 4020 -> 1.56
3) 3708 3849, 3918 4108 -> 1.52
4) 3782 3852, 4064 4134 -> 1.87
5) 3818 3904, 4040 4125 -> 1.92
